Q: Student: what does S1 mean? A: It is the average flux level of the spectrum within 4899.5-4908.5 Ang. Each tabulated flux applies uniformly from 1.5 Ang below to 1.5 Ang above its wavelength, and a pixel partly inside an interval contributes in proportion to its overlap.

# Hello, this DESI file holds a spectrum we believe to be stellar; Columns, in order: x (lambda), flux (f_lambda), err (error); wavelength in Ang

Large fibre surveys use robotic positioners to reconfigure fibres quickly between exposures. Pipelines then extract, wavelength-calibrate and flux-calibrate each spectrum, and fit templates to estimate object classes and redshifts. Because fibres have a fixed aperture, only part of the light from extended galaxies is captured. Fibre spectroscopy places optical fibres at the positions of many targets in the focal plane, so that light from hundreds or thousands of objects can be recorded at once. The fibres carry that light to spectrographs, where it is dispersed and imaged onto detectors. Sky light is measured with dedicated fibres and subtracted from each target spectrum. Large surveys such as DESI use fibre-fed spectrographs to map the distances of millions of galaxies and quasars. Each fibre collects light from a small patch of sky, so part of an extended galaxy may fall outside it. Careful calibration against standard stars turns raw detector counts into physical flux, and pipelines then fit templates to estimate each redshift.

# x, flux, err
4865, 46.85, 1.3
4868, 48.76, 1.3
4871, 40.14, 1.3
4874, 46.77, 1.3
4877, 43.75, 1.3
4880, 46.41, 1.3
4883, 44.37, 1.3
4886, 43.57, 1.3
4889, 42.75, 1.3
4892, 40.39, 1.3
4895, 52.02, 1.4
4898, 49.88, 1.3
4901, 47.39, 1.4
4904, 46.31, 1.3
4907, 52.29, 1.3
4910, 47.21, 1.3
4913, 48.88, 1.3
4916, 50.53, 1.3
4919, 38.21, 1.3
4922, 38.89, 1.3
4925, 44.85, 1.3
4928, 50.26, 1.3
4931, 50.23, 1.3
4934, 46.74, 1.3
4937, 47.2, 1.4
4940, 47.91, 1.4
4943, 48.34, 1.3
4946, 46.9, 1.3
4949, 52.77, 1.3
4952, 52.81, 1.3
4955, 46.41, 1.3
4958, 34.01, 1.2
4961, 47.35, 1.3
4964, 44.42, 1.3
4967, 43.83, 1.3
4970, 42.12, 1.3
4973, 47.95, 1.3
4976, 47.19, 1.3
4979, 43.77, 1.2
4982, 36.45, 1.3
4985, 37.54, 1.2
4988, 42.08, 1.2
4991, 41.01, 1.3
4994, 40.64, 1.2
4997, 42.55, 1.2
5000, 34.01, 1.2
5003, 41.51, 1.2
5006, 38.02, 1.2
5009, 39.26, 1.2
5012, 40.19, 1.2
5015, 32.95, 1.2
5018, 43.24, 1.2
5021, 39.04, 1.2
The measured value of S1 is 48.7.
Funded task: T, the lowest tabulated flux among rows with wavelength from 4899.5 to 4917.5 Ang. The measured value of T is 46.31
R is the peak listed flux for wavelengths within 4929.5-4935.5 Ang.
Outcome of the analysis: 50.23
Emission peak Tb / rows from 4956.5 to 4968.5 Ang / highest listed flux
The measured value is 47.35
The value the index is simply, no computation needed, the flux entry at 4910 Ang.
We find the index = 47.21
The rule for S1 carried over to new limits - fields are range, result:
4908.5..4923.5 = 44.7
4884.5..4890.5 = 43.2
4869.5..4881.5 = 44.3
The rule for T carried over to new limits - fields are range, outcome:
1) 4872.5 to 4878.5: 43.75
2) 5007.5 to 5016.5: 32.95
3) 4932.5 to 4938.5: 46.74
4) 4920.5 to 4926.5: 38.89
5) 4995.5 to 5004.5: 34.01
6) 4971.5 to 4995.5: 36.45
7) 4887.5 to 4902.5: 40.39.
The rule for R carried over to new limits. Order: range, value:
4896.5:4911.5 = 52.29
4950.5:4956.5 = 52.81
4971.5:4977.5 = 47.95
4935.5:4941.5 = 47.91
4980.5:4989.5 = 42.08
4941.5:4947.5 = 48.34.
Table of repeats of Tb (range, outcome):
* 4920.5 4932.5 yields 50.26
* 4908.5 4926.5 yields 50.53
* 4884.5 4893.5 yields 43.57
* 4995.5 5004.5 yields 42.55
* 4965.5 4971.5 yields 43.83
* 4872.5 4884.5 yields 46.77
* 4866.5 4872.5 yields 48.76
